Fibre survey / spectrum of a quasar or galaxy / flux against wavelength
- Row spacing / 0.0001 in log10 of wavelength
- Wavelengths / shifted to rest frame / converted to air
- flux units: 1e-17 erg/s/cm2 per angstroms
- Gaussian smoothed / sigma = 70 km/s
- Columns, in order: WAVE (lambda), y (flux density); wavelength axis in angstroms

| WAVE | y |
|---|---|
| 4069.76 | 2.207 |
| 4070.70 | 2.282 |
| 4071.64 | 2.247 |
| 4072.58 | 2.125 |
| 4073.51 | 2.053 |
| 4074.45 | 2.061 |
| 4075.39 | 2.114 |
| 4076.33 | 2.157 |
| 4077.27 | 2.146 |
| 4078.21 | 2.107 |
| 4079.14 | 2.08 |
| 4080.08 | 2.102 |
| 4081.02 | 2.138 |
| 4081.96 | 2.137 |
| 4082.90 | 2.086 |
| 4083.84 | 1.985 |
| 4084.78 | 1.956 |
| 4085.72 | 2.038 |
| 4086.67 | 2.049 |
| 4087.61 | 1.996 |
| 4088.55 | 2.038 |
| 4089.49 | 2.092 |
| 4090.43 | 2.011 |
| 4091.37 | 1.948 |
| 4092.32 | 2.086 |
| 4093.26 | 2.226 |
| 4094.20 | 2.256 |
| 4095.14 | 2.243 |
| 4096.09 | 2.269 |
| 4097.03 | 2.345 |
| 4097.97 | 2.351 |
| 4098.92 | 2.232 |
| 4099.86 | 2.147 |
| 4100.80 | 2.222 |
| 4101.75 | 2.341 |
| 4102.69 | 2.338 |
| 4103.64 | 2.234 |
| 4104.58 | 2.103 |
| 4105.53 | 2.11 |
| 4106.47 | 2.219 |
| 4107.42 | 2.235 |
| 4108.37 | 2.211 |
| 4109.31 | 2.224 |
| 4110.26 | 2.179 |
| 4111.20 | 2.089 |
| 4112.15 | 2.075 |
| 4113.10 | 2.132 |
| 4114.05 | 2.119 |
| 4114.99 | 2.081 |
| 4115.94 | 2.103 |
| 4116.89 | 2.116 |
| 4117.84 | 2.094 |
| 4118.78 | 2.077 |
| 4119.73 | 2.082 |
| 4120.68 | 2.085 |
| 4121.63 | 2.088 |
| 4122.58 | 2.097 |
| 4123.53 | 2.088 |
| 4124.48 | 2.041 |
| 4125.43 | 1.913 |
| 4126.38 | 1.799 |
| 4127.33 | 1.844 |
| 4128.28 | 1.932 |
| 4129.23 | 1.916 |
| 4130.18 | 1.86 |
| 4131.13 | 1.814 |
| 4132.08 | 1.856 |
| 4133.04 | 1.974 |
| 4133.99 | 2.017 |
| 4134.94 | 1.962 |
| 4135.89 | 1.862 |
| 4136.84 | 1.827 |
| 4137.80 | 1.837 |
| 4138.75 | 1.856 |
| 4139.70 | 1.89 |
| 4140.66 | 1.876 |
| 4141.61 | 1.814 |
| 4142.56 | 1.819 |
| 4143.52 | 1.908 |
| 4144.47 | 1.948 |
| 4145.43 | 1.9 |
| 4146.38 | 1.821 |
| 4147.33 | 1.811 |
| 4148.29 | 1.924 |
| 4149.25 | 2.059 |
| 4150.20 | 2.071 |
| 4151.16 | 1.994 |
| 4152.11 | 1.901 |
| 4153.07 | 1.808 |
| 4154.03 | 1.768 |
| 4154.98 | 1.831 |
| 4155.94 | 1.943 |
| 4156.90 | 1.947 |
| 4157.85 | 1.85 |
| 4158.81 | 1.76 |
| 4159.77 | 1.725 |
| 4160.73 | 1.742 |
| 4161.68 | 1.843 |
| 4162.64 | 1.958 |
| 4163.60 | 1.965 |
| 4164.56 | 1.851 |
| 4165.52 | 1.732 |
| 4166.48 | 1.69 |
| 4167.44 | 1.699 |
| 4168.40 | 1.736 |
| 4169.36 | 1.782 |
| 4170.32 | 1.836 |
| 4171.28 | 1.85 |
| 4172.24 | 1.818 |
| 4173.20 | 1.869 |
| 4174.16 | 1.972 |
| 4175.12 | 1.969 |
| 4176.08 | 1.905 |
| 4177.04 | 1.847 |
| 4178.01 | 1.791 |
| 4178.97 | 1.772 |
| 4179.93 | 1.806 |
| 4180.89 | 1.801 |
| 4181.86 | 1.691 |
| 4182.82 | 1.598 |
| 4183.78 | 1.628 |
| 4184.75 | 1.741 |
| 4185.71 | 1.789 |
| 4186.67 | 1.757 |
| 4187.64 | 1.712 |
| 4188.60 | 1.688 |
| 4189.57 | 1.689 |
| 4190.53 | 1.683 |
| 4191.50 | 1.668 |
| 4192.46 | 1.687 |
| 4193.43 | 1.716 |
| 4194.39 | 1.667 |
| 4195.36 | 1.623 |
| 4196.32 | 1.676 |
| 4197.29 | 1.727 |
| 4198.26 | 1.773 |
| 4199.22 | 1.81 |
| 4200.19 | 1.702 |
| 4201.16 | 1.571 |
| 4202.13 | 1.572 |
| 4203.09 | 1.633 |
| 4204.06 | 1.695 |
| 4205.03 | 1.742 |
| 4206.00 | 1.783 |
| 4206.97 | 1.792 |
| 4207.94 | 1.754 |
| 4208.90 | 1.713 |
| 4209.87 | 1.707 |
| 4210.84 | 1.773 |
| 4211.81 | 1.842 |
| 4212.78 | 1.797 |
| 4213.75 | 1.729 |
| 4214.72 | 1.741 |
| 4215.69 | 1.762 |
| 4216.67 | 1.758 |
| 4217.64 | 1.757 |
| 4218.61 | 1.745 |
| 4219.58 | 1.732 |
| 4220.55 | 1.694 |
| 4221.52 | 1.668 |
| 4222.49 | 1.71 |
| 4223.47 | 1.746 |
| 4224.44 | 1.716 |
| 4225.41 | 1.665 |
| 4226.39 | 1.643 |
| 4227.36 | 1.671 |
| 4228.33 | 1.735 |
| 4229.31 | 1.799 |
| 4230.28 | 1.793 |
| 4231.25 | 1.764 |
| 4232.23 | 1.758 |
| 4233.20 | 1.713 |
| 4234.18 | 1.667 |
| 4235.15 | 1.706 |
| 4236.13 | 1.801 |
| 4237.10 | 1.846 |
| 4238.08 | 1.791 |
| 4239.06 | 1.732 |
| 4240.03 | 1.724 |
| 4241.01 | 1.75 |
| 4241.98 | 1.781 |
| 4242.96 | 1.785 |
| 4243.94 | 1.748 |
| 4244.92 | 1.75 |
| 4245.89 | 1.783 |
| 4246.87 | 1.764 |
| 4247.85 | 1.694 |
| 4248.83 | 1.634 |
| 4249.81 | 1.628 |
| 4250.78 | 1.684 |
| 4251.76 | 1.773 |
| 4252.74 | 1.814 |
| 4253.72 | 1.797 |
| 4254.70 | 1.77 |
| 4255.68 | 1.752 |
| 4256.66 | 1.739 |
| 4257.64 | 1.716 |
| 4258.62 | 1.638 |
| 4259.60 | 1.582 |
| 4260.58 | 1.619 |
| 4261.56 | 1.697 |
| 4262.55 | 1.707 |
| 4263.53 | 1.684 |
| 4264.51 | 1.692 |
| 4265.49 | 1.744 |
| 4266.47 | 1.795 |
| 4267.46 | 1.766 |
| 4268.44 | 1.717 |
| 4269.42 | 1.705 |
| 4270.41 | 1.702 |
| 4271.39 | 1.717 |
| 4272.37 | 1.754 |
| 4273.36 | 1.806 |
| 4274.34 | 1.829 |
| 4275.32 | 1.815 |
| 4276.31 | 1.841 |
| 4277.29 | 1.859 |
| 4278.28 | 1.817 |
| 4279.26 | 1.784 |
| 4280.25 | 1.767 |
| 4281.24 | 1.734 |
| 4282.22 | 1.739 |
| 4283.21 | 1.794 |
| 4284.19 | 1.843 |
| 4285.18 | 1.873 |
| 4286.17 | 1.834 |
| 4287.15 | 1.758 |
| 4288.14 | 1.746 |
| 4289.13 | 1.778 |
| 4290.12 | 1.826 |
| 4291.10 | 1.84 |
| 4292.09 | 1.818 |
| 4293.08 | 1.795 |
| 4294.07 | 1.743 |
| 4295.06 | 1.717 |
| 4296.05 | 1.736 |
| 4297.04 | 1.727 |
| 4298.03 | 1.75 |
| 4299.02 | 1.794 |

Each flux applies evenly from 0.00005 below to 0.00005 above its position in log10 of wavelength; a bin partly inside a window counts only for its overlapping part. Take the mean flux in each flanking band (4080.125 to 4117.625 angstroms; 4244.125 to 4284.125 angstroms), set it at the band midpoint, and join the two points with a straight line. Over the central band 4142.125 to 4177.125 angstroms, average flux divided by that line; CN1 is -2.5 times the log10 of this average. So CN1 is 0.077 mag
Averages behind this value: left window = 2.15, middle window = 1.86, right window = 1.74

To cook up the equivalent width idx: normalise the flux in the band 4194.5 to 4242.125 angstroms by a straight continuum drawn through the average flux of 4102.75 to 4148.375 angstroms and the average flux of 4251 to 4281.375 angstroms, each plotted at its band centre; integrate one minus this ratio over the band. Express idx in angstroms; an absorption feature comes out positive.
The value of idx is 2.65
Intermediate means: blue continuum 2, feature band 1.73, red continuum 1.75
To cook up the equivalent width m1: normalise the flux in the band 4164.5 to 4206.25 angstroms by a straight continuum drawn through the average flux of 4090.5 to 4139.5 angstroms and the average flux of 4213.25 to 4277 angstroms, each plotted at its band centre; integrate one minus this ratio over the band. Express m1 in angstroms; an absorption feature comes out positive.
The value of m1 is 3.3 angstroms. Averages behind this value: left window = 2.08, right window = 1.73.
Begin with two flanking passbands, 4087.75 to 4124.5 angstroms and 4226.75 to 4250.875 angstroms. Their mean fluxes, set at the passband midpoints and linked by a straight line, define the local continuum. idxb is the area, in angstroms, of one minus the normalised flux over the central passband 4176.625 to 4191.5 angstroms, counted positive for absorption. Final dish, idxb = 1.4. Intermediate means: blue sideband 2.15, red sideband 1.74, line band 1.73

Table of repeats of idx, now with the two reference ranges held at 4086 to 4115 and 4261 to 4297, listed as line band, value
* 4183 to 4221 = 4.4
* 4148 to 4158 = 0.6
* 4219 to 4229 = 1.0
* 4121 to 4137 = 1.3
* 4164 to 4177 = 1.2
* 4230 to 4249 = 1.1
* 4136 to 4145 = 0.9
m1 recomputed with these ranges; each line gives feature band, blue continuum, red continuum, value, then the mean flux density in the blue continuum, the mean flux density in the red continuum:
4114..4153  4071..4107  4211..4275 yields 1.5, 2.14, 1.73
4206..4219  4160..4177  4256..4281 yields 0.2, 1.84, 1.74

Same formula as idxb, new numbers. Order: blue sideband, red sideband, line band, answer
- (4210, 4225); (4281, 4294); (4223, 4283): 1.0 angstroms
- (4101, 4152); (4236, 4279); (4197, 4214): 1.1 angstroms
